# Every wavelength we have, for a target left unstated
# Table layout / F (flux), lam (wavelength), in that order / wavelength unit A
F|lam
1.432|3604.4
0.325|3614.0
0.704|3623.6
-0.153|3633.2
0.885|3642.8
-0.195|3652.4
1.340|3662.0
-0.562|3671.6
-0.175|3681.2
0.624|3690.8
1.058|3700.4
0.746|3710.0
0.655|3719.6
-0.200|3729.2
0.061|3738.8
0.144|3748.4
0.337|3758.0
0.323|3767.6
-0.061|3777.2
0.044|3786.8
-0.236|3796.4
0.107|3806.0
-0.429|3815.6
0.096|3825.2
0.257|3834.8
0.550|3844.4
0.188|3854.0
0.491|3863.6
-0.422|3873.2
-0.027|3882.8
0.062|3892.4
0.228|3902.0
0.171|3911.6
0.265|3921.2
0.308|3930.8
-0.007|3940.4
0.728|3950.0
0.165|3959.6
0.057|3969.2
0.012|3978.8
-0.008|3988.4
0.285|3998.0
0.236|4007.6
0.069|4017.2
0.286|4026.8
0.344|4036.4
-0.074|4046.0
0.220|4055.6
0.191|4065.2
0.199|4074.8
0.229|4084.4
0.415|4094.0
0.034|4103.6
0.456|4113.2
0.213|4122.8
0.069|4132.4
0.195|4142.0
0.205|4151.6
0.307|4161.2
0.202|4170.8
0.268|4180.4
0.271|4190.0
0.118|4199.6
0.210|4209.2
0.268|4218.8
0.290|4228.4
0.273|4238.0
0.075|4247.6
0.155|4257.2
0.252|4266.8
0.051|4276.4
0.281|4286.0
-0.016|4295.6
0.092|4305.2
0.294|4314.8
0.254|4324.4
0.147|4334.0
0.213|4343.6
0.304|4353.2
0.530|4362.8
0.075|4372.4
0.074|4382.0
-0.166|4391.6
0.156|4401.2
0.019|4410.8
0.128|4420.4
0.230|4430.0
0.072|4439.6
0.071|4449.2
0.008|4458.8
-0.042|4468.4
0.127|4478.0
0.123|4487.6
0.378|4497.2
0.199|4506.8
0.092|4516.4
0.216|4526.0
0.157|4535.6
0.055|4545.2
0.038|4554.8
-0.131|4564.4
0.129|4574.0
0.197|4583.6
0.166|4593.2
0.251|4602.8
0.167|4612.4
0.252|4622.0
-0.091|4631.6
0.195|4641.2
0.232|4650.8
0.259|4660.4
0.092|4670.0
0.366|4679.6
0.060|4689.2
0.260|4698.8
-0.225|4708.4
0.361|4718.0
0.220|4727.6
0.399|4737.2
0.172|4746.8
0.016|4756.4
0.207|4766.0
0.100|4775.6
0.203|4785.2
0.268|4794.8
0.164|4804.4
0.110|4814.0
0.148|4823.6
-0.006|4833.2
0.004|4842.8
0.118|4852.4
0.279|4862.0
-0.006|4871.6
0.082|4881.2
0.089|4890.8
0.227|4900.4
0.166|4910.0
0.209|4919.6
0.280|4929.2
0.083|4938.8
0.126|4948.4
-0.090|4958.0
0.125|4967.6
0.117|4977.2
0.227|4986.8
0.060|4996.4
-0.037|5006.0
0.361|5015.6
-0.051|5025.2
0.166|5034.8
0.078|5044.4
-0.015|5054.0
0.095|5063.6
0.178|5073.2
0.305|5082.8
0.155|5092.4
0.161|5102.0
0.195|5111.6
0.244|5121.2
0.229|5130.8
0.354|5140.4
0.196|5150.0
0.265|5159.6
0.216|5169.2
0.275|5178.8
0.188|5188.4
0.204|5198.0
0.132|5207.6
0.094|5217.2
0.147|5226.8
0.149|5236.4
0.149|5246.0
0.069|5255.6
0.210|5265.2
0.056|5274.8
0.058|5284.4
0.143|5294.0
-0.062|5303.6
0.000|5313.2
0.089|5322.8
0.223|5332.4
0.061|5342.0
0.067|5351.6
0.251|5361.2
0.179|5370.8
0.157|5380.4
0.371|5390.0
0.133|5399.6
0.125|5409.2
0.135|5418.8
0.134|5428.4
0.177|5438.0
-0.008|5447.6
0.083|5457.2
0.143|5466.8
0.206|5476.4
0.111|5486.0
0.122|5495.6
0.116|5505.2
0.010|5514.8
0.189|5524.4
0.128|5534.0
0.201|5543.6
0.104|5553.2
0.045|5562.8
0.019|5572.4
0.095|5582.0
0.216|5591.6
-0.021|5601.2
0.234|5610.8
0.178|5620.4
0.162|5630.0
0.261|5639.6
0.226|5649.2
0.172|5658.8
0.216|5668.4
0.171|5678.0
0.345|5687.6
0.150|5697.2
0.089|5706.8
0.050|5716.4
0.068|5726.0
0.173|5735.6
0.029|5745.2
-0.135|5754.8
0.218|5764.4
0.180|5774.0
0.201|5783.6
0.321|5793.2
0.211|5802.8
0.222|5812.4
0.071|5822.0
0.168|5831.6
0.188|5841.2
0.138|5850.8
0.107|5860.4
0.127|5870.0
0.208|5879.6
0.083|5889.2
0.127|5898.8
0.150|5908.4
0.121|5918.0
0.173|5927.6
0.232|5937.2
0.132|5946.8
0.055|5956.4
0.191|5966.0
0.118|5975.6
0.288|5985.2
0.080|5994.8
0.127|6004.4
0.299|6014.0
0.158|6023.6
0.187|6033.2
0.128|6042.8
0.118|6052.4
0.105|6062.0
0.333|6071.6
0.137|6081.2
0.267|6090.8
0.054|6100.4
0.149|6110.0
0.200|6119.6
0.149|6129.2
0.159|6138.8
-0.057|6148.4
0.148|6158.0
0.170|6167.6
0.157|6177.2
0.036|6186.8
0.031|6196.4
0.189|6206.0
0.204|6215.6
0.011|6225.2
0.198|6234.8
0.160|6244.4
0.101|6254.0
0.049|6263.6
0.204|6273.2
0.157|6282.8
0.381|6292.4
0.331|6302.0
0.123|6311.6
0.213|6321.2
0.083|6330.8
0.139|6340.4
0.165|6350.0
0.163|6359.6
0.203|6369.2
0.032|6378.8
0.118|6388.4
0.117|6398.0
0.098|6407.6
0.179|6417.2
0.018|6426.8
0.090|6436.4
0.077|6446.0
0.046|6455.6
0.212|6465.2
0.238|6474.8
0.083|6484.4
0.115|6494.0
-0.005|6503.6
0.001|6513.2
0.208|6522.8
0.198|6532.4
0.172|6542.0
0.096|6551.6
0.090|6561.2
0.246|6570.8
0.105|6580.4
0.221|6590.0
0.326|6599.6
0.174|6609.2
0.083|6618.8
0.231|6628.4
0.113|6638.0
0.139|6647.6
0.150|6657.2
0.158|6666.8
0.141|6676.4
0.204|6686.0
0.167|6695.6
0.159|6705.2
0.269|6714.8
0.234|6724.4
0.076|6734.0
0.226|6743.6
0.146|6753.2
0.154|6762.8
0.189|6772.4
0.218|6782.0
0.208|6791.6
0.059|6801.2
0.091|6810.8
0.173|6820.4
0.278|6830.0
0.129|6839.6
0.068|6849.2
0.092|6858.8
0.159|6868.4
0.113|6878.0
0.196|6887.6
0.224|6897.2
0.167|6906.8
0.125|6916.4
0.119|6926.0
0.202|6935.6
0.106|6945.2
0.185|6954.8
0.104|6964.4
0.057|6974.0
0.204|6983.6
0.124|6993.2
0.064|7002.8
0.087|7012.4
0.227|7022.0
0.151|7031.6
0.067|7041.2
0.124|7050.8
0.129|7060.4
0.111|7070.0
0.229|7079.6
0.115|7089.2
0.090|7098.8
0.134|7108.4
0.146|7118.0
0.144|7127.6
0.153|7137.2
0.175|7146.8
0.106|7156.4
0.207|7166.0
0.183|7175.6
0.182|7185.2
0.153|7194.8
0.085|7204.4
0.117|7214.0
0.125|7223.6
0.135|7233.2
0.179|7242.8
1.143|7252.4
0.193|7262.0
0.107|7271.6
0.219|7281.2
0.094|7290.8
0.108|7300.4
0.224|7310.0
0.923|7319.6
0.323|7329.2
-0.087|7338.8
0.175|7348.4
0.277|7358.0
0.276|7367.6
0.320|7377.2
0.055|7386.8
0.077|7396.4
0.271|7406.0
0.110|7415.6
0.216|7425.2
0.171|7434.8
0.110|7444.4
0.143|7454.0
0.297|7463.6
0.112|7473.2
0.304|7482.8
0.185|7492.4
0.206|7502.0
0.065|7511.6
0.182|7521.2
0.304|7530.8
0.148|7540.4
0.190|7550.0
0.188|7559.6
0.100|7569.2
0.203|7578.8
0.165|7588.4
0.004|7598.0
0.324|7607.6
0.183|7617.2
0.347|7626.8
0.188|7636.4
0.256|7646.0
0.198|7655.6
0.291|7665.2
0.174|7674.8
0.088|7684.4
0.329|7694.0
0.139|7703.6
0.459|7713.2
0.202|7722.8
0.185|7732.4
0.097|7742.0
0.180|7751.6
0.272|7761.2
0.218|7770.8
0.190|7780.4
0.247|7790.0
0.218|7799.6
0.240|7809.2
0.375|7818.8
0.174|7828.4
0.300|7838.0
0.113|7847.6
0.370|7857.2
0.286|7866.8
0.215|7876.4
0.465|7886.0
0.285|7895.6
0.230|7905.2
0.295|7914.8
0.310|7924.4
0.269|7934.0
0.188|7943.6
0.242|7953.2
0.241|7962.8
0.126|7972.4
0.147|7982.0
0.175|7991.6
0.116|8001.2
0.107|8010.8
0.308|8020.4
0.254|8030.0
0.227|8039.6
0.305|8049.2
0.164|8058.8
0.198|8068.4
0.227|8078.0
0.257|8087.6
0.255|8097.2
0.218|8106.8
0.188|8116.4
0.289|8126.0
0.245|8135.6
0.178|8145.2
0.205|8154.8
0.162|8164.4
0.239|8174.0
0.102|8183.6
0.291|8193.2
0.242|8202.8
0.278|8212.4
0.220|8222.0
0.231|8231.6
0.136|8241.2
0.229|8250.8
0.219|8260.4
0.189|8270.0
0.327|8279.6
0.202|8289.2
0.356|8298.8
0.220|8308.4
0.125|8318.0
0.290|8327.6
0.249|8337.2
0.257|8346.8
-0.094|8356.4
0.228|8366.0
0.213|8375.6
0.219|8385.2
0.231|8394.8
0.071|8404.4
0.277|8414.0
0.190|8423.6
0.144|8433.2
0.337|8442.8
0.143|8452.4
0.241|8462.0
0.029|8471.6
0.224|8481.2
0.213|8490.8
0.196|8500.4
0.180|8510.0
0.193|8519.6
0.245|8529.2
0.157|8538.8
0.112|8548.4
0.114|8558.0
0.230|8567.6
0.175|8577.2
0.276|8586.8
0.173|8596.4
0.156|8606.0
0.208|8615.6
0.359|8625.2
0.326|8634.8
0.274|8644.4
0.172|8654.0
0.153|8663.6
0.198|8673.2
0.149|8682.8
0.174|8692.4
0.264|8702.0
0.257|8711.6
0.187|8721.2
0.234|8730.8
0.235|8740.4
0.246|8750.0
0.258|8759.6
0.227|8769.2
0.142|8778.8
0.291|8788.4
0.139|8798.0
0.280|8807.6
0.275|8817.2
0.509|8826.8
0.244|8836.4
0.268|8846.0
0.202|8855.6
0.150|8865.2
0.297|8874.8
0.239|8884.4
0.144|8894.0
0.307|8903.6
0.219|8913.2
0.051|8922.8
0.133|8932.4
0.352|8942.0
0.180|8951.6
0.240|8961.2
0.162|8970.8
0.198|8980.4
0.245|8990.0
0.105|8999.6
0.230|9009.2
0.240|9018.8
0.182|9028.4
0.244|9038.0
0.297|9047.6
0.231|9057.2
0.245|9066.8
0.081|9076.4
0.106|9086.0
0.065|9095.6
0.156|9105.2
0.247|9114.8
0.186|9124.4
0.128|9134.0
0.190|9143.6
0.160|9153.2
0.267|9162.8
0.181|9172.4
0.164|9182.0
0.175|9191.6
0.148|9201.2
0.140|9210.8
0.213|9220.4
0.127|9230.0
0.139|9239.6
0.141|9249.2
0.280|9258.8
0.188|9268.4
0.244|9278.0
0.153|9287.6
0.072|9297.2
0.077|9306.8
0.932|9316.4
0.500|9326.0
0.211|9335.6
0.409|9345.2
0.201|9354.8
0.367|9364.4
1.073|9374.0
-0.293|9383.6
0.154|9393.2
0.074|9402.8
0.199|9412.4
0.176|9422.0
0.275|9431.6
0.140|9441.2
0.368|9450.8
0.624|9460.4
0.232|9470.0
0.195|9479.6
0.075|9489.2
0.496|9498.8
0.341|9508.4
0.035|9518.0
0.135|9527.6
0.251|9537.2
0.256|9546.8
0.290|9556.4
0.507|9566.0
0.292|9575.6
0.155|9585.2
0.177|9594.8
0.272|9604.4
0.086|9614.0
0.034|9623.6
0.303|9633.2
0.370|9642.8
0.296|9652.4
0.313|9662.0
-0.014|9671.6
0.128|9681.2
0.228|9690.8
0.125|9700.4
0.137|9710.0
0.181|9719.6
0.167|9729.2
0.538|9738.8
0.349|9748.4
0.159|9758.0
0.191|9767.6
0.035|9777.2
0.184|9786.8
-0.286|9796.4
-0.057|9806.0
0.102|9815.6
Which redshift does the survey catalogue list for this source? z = 0.94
